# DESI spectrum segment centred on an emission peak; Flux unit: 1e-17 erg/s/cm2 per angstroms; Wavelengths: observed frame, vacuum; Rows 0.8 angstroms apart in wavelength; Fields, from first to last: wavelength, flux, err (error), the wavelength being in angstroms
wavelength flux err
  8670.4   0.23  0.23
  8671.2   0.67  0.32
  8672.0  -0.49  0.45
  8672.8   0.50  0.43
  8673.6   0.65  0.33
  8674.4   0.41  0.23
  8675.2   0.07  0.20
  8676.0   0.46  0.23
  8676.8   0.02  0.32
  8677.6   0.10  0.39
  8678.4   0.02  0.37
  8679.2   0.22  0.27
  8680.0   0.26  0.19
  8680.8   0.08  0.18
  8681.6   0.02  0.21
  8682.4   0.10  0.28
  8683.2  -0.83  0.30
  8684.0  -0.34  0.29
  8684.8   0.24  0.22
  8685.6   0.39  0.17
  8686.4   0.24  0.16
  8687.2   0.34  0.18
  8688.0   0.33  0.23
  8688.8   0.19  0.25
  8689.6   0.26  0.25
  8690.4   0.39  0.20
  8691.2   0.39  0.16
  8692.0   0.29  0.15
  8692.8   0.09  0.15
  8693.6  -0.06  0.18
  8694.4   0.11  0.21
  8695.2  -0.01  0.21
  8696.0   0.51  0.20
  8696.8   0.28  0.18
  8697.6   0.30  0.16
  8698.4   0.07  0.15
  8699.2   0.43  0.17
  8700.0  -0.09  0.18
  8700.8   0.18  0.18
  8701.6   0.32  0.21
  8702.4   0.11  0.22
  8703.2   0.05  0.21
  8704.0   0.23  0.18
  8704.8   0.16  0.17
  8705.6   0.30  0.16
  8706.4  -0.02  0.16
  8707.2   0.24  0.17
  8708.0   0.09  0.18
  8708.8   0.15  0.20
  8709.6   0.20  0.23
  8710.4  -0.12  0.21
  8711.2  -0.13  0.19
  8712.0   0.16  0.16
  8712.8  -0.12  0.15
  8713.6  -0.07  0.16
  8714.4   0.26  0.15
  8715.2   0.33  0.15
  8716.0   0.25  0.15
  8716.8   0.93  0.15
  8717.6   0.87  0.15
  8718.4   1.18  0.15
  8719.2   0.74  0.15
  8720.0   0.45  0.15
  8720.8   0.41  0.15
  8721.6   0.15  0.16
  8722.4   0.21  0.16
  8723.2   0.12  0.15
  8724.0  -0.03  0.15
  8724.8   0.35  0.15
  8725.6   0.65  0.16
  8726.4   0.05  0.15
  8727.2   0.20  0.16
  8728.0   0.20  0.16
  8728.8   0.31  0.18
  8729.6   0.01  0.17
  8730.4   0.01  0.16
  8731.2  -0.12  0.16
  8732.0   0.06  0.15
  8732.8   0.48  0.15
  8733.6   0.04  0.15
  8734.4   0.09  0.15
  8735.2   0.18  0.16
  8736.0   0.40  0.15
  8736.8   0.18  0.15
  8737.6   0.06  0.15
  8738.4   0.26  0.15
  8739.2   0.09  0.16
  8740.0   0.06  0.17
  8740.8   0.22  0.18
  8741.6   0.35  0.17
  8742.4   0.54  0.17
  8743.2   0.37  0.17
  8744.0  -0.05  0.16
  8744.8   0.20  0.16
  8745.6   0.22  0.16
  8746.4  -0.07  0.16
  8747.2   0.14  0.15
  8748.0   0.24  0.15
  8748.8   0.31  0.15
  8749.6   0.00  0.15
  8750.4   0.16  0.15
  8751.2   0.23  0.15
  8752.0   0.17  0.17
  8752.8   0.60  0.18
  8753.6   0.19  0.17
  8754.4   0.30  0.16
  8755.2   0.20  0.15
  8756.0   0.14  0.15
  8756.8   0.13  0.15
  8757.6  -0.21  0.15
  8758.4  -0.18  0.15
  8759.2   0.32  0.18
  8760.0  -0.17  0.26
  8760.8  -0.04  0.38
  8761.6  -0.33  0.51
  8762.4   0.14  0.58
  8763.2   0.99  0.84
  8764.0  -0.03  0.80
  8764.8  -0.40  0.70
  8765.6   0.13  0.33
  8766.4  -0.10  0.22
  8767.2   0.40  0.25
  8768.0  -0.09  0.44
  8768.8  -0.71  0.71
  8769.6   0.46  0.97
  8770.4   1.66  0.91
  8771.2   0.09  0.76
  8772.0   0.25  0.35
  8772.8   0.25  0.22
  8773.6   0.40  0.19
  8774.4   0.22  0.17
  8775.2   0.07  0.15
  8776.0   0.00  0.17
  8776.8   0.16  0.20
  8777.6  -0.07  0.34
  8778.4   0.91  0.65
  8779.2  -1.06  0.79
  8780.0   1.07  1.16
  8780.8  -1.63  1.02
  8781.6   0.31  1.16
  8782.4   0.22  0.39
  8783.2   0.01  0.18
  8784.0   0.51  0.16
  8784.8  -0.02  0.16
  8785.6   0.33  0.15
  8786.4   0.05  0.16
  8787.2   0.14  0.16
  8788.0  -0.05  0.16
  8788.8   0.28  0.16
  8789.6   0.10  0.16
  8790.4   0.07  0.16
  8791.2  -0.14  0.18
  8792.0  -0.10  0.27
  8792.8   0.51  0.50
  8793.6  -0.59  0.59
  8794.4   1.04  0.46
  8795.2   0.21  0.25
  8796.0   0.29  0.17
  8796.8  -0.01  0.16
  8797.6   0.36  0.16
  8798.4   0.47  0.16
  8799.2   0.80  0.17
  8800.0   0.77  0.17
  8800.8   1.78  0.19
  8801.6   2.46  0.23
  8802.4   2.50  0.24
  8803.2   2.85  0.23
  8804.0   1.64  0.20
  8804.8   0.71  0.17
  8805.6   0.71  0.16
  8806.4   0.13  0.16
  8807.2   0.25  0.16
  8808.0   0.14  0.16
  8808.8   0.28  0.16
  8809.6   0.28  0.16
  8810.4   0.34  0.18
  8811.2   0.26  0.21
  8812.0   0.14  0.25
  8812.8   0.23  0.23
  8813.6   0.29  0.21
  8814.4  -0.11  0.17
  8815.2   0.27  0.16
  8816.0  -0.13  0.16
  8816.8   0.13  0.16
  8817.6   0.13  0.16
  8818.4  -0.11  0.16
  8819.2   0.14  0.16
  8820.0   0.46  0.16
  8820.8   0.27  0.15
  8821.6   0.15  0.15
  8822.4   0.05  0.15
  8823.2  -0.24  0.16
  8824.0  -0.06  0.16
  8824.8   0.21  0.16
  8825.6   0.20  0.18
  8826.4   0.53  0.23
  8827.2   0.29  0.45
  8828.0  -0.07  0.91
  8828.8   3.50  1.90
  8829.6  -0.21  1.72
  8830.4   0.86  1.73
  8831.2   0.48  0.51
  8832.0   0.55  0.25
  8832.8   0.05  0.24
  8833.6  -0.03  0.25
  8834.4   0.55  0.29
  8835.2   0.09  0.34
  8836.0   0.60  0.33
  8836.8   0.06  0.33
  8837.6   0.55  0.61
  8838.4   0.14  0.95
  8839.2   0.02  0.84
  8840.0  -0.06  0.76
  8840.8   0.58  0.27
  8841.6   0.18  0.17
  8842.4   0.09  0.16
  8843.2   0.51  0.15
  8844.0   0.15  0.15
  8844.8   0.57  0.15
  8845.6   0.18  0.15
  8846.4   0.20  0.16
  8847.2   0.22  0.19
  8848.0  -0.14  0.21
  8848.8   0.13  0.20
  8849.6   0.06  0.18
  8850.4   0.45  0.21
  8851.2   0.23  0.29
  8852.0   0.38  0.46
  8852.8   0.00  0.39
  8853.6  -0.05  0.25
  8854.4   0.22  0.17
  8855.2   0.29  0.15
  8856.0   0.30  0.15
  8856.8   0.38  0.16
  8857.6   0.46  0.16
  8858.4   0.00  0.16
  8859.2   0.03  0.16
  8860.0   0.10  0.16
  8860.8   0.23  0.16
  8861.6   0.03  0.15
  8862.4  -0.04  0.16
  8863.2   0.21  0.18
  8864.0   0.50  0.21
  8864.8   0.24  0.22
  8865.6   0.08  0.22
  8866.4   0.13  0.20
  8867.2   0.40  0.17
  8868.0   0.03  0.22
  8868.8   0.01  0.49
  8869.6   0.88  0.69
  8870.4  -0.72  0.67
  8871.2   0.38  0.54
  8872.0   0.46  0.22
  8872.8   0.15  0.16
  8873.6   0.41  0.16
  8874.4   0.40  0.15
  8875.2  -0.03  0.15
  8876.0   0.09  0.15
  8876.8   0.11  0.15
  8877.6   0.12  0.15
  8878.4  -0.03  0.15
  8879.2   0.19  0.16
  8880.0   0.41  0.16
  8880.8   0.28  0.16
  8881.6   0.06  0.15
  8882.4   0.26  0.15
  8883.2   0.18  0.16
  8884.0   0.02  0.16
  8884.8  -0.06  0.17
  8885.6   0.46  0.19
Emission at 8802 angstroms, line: [O III] 5007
